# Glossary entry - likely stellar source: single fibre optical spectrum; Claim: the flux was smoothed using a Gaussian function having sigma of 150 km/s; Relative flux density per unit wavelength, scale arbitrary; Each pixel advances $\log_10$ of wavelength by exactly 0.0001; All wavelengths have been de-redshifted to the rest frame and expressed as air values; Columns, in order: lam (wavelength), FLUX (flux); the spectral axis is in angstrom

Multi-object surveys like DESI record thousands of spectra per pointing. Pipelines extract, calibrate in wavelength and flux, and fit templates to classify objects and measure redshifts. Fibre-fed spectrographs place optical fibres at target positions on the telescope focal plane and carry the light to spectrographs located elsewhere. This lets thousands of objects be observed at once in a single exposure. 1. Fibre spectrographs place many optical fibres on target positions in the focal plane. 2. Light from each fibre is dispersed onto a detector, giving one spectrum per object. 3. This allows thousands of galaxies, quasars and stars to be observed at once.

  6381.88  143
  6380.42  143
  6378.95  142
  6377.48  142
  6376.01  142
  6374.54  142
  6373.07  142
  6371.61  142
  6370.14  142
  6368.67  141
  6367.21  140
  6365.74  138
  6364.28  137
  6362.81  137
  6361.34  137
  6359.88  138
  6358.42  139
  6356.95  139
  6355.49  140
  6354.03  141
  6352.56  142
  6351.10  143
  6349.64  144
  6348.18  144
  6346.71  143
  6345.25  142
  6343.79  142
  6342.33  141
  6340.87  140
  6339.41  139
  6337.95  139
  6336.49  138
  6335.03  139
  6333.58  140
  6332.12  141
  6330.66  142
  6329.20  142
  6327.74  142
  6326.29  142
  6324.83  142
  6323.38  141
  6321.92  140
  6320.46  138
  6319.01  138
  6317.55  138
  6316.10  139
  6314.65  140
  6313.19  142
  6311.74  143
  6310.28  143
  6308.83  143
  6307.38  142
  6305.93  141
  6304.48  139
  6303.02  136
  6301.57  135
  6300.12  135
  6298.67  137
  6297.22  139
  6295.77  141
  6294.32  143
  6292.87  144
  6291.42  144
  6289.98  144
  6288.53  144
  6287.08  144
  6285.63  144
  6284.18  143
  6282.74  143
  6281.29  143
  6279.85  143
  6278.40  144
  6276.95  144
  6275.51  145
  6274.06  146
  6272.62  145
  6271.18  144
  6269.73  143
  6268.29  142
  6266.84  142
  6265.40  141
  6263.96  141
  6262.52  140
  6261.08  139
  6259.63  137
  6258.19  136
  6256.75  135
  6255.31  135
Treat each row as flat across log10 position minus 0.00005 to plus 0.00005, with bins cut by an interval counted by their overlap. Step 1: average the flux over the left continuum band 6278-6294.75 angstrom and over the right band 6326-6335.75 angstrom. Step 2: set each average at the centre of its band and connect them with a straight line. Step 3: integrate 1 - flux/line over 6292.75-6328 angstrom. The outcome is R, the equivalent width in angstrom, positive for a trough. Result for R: 0.6 angstrom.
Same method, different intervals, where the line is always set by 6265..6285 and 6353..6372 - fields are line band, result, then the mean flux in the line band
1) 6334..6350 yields -0.1 angstrom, 141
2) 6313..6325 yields 0.2 angstrom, 140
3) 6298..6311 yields 0.3 angstrom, 139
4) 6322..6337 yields 0.0 angstrom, 141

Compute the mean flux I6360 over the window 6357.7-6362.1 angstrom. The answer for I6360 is 138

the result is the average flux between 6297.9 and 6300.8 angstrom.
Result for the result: 136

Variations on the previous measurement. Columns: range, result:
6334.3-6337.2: 139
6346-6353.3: 143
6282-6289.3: 143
